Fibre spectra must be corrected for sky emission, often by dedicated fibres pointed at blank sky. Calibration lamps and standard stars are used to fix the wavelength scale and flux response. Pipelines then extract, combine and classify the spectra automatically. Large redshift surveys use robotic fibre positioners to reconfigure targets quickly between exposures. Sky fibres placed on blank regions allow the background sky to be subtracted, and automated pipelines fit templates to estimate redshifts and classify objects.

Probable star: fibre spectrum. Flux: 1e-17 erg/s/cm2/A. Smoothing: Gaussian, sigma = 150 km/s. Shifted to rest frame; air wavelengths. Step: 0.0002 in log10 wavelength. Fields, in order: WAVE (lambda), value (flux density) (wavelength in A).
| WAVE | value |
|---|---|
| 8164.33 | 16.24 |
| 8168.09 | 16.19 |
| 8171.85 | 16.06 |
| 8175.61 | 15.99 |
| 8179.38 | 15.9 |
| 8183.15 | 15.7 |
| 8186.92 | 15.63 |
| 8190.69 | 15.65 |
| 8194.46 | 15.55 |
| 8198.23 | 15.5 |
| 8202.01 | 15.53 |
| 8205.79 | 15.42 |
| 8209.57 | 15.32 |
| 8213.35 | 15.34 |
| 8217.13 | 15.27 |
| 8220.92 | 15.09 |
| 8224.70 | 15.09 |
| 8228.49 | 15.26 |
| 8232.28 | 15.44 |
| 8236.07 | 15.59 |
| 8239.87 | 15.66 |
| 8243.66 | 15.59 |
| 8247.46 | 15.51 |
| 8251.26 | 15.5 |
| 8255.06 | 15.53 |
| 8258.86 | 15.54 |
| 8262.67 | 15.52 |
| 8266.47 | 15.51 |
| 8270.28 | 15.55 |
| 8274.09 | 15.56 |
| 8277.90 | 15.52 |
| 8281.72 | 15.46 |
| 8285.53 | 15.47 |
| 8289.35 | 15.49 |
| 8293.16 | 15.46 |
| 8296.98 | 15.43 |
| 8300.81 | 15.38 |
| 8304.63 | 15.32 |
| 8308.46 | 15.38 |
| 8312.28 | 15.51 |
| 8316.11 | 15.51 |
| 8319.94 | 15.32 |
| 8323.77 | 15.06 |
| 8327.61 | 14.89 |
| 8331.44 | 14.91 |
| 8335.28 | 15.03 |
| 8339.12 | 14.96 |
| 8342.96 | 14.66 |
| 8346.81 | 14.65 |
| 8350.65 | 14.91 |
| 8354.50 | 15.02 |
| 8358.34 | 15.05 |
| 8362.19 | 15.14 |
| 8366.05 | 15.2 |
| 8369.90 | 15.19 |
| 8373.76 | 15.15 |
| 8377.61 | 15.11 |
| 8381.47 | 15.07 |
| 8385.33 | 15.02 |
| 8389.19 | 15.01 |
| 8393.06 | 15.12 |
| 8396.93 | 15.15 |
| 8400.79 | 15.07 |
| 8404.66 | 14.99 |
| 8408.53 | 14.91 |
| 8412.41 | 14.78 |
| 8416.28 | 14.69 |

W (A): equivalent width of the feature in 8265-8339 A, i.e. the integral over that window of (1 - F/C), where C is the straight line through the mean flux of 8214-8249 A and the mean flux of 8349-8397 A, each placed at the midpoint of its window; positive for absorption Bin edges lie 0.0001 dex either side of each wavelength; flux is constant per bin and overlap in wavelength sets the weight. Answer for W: -0.5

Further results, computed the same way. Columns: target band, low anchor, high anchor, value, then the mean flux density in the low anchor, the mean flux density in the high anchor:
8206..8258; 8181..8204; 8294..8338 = 0.3 A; 15.6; 15.2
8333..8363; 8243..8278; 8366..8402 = 0.6 A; 15.5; 15.1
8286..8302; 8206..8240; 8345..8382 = -0.3 A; 15.3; 15.1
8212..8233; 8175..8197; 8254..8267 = 0.5 A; 15.7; 15.5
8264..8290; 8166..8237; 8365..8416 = -0.3 A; 15.6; 15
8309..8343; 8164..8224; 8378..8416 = 0.2 A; 15.6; 15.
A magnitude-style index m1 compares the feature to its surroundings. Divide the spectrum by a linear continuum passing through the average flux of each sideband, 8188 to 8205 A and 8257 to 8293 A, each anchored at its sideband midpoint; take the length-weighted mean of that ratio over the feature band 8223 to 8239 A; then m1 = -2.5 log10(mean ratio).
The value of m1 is 0.01 mag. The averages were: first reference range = 15.6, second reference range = 15.5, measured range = 15.4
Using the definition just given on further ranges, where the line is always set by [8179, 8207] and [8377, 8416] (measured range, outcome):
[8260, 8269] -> -0.01 mag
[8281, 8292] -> -0.01 mag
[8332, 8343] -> 0.02 mag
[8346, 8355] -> 0.02 mag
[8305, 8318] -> -0.01 mag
